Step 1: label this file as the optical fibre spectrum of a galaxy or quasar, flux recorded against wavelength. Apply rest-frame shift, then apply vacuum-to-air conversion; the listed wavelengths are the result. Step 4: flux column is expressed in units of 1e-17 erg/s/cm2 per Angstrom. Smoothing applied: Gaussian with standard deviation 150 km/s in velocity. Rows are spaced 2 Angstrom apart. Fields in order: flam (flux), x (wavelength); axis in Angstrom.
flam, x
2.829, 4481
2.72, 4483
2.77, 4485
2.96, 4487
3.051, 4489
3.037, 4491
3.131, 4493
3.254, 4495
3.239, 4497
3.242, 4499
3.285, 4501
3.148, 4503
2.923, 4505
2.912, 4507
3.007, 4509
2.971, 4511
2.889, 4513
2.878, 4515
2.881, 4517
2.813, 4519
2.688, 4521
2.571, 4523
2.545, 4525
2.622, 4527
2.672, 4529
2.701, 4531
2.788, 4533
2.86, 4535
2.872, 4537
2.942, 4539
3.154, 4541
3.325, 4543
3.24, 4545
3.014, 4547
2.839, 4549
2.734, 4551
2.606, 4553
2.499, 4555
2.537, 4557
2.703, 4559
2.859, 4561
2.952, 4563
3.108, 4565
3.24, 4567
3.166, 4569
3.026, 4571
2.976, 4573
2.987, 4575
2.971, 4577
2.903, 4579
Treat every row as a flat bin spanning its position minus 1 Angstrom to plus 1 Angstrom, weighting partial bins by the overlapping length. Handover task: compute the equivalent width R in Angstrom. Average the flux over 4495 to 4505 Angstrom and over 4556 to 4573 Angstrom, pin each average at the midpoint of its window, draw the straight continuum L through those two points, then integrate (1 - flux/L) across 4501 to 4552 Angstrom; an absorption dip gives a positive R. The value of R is 3.4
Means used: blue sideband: 3.2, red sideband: 2.95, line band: 2.89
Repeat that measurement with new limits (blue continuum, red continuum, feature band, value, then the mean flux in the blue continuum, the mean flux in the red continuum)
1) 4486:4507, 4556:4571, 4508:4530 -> 2.0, 3.12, 2.94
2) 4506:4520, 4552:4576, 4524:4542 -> 0.6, 2.91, 2.89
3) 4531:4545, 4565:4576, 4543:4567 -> 1.4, 2.99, 3.08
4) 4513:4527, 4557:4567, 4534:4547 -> -1.1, 2.73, 2.9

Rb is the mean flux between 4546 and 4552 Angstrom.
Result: 2.86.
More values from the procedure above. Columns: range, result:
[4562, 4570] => 3.12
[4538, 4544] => 3.14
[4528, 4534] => 2.72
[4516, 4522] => 2.79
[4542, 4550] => 3.1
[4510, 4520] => 2.89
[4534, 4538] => 2.87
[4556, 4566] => 2.83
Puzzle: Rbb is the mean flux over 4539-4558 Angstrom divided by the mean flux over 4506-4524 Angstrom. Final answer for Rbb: 1.01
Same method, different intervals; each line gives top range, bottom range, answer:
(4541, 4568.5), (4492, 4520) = 0.96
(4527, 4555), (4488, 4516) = 0.94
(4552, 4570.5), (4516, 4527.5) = 1.06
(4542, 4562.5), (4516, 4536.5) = 1.04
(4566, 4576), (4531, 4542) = 1.06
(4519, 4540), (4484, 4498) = 0.89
